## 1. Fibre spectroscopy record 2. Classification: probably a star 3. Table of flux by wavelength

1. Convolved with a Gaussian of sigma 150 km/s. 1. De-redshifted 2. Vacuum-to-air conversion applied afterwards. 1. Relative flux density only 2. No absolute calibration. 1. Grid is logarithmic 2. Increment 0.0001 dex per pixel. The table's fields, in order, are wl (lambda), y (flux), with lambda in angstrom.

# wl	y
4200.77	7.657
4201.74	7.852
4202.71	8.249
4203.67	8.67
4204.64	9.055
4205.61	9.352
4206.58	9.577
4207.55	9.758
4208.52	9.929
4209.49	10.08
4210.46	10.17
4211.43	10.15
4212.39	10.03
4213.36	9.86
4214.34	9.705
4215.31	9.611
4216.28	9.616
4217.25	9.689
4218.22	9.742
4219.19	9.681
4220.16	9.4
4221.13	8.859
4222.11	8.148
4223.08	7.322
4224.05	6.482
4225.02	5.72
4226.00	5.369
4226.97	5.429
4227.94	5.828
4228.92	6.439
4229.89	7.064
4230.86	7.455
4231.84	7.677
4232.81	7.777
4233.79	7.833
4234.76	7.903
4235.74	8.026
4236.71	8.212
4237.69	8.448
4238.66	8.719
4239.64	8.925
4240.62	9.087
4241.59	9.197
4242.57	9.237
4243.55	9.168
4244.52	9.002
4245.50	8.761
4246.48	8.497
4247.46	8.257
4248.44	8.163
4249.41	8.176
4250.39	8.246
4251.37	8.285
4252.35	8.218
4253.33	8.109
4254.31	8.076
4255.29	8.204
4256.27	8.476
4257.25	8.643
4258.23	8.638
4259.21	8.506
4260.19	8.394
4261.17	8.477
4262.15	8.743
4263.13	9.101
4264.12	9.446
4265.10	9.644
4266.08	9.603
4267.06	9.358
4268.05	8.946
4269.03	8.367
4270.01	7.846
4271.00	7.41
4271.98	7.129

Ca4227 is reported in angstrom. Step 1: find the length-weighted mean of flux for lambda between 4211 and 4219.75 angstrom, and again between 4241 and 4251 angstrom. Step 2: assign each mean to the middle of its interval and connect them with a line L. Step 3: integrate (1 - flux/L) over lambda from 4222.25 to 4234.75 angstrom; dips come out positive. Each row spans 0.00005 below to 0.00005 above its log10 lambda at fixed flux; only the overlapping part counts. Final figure 3.38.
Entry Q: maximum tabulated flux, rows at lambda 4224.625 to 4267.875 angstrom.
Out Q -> 9.644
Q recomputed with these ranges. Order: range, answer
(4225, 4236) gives 8.026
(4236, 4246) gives 9.237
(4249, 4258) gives 8.643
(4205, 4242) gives 10.17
